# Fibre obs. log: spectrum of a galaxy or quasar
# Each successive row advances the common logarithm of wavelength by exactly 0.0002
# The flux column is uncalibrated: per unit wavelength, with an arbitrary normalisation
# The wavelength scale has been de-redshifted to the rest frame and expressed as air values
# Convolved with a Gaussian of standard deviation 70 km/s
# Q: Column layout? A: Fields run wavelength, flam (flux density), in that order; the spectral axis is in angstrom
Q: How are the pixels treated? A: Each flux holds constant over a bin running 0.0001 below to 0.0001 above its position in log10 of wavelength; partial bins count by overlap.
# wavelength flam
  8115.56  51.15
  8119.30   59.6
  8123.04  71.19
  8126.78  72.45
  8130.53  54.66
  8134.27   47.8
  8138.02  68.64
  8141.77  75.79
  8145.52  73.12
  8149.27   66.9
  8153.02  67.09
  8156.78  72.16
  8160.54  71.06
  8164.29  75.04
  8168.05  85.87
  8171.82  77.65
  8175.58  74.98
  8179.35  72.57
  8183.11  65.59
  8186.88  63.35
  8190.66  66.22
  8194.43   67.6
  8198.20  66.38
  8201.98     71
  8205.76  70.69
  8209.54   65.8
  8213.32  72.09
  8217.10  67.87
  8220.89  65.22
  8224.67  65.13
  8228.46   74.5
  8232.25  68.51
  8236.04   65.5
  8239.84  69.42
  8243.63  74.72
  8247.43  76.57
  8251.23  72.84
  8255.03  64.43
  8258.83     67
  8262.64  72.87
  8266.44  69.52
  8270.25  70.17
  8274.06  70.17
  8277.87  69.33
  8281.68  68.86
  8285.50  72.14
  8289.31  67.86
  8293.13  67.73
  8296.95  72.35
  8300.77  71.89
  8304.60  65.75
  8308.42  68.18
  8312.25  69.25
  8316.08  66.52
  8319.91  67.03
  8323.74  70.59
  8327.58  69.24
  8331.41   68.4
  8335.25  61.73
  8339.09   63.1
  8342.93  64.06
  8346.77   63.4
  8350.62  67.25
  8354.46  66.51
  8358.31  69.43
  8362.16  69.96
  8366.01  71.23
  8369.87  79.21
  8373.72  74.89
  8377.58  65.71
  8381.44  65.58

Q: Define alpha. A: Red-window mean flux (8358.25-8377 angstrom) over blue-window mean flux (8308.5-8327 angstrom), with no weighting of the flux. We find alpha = 1.1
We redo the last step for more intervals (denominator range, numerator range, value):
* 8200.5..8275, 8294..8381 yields 0.98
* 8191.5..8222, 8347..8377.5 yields 1.03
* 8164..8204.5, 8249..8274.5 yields 0.98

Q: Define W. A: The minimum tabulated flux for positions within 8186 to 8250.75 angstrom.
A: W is 63.35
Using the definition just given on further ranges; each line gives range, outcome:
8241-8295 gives 64.43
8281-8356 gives 61.73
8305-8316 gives 68.18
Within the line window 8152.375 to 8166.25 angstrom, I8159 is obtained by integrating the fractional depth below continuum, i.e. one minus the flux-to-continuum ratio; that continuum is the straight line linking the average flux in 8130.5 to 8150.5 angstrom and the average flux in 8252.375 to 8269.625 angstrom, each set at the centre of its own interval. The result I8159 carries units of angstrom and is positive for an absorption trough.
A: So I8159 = -1.3 angstrom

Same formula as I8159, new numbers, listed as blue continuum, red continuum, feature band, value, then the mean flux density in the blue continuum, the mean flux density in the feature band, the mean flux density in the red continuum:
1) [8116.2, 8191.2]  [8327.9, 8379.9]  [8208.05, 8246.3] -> -0.28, 68.8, 69.1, 68.1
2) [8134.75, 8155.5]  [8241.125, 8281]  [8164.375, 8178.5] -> -1.87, 68.8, 78.4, 70.7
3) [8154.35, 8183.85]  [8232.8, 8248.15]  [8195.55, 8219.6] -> 1.24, 74.6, 68.8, 70.9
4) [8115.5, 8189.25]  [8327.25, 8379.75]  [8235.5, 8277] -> -1.22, 68.7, 70.4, 68.1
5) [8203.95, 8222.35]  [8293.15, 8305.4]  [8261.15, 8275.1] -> -0.25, 68.4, 70.7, 70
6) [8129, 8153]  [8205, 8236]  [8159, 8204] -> -3.22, 64.8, 71.4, 68.5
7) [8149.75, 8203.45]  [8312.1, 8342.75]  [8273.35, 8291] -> -0.43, 71.1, 69.7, 66.7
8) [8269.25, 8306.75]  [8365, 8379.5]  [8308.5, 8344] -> 2.13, 69.6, 66.8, 72.8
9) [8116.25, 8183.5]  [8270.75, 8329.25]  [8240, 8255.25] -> -0.76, 69.3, 72.7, 69.1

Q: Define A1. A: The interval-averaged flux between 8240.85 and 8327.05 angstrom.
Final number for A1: 69.8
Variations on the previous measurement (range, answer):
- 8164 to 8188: 73.8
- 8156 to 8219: 70.9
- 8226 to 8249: 71.3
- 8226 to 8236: 70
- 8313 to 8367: 67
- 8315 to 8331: 68.5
